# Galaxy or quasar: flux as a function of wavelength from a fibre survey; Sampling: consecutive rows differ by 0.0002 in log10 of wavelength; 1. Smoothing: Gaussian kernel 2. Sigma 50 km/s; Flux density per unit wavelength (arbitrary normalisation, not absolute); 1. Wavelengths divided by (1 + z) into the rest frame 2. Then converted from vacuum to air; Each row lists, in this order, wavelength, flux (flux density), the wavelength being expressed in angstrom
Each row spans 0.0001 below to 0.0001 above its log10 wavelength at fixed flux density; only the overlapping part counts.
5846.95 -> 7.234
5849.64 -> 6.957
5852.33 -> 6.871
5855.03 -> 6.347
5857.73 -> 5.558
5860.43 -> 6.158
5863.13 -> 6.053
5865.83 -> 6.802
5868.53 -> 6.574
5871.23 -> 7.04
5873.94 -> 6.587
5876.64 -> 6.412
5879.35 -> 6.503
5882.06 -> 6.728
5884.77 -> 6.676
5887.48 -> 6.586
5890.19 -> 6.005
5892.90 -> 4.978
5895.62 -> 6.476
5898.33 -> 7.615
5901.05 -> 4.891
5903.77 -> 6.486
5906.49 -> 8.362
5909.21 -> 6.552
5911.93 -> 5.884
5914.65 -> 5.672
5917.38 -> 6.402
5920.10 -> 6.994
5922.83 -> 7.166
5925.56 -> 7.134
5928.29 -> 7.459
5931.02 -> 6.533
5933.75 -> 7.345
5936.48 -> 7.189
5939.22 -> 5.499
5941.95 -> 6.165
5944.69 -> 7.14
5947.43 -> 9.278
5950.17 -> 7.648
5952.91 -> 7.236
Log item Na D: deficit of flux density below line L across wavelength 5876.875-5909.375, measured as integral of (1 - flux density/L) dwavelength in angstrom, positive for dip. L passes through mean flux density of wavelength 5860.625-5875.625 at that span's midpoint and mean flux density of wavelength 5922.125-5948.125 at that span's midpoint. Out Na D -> 1.3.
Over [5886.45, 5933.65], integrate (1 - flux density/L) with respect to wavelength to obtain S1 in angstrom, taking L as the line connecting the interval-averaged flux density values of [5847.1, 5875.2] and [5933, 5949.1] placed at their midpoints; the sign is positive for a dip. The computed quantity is 2.19 angstrom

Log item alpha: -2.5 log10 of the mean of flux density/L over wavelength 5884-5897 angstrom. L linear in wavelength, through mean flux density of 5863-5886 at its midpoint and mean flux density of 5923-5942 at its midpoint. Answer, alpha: 0.09 mag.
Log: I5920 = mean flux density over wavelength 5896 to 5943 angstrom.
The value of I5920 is 6.67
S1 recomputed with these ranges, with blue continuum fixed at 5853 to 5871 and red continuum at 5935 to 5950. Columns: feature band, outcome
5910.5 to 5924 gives 0.88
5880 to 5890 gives -0.05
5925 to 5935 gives -0.19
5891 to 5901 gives 0.76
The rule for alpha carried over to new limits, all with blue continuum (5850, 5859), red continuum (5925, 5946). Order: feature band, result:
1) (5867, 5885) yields -0.031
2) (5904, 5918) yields 0.013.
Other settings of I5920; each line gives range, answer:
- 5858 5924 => 6.47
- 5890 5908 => 6.43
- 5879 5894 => 6.25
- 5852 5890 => 6.47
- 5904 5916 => 6.61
